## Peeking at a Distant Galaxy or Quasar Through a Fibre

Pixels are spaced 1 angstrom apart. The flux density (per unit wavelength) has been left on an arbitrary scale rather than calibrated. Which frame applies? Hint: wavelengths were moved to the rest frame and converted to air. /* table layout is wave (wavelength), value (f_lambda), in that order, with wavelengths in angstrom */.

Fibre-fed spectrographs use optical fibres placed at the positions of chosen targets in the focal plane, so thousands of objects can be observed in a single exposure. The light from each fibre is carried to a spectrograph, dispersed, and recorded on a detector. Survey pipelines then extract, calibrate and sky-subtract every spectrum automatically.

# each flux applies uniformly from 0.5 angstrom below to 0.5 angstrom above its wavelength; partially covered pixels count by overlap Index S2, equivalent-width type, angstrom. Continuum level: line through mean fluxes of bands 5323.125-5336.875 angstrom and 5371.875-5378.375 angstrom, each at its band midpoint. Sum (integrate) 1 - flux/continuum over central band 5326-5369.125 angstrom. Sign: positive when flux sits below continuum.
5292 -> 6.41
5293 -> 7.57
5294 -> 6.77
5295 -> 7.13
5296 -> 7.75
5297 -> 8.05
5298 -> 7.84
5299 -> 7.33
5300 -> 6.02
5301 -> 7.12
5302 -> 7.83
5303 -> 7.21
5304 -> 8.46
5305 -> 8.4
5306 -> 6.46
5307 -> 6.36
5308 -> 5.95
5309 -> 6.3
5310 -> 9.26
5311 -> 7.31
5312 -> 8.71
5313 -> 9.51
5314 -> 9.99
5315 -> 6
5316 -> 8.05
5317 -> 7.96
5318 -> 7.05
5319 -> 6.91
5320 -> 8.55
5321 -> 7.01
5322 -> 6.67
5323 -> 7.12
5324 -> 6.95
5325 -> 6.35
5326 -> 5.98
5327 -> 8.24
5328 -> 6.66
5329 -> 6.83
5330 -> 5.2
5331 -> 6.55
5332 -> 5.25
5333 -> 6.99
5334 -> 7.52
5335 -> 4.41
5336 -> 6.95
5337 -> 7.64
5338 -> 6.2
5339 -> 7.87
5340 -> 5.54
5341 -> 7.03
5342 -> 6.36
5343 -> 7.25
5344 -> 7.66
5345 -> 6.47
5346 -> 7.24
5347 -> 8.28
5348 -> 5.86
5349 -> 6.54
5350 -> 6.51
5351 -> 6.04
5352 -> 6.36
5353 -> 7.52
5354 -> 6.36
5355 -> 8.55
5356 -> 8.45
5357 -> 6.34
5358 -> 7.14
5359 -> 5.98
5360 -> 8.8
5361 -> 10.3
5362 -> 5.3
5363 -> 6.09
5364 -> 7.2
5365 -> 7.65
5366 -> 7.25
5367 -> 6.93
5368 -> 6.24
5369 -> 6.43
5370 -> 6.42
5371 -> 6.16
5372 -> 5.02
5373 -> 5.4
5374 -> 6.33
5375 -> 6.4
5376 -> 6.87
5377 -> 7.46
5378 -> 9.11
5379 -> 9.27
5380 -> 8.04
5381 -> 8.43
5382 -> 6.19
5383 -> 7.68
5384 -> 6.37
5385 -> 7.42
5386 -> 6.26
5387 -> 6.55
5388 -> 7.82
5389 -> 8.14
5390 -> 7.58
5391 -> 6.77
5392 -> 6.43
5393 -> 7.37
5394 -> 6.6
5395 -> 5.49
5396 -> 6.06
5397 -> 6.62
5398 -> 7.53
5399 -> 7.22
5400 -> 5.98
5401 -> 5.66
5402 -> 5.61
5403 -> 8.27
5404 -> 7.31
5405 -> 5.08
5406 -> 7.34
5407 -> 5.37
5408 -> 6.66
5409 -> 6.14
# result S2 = -1.9 angstrom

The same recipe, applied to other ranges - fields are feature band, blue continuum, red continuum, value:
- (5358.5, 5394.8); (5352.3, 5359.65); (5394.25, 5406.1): -0.99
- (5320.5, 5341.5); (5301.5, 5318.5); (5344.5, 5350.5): 1.70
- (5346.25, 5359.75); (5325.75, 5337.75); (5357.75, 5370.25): -0.15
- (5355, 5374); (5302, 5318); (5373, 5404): 0.97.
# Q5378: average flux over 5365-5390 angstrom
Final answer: 7.03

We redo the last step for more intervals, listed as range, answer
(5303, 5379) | 7.04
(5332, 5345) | 6.71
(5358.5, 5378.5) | 6.87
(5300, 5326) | 7.44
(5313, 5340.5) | 6.95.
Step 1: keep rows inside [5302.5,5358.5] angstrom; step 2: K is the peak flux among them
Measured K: 9.99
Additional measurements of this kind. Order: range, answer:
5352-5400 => 10.3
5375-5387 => 9.27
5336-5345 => 7.87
